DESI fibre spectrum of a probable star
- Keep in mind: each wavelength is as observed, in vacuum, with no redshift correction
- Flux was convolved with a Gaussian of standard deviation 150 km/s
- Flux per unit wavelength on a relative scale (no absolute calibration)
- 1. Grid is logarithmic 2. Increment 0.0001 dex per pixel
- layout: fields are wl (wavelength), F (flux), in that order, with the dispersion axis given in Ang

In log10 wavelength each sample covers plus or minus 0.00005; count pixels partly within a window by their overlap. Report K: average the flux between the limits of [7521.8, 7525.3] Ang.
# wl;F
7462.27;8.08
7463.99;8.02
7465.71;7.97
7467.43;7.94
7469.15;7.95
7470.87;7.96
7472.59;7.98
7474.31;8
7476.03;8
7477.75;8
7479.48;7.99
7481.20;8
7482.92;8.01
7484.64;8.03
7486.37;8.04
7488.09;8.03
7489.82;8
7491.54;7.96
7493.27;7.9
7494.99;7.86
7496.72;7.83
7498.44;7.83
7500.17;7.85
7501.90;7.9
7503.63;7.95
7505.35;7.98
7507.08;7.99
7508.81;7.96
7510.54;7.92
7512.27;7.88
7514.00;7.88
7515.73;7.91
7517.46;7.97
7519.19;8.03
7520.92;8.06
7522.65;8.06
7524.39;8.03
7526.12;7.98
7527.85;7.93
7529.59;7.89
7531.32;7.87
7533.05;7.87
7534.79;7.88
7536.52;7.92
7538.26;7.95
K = 8.03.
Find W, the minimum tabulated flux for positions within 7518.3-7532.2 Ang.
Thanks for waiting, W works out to 7.87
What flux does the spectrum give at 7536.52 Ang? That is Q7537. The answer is 7.92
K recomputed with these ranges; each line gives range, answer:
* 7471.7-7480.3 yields 7.99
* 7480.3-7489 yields 8.02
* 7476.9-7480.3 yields 7.98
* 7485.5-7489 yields 8.02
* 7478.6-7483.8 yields 8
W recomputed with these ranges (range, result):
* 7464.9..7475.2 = 7.94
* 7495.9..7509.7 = 7.83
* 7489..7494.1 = 7.9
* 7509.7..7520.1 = 7.88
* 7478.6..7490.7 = 7.99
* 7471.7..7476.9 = 7.98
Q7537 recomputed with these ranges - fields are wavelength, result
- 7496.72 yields 7.83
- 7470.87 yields 7.96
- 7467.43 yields 7.94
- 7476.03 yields 8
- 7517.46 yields 7.97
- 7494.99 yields 7.86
